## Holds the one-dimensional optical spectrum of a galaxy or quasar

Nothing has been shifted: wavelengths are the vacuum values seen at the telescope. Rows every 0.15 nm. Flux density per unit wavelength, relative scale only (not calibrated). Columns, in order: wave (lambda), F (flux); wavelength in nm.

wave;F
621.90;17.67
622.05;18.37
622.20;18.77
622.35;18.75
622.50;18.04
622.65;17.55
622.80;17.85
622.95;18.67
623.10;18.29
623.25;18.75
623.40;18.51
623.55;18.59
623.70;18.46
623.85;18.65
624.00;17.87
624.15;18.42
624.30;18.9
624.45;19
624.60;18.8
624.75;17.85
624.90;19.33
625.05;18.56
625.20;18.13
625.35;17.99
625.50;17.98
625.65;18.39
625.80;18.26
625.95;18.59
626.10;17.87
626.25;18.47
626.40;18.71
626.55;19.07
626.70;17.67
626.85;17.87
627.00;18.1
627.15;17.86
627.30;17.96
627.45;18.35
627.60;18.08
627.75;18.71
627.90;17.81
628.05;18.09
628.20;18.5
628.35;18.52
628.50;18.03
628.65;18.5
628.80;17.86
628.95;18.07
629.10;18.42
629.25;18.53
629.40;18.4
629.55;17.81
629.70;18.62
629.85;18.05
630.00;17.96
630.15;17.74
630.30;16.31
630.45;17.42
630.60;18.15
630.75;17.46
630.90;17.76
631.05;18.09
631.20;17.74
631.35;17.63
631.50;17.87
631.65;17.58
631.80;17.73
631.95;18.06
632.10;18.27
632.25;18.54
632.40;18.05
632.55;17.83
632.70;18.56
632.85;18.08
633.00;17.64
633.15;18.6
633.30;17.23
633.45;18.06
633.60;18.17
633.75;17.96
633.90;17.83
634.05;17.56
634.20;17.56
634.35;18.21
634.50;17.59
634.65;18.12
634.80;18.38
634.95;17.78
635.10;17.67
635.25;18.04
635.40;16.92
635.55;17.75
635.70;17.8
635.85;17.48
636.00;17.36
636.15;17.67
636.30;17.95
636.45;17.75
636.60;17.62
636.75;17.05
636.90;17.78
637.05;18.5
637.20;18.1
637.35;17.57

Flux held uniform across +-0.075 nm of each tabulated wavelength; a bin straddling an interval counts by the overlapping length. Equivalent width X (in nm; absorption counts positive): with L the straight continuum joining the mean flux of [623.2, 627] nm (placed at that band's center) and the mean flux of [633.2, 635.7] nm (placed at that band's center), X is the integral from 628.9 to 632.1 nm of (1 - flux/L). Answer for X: 0.03 nm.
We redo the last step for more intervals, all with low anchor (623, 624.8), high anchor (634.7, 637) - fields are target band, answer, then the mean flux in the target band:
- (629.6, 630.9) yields 0.03 nm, 17.7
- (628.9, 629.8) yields -0.01 nm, 18.3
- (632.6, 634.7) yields -0.01 nm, 17.9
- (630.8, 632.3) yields 0.01 nm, 17.9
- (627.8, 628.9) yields 0.00 nm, 18.2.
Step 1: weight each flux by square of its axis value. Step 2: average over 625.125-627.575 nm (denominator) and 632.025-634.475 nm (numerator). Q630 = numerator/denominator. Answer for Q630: 1.01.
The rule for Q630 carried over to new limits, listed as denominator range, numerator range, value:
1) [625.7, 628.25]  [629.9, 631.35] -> 0.98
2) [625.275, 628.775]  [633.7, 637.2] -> 1.00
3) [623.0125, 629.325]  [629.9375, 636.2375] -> 0.99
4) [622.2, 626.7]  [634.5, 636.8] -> 1.00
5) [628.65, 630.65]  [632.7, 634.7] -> 1.01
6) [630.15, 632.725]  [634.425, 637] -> 1.01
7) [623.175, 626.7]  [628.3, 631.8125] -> 0.99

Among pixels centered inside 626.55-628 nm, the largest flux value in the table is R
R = 18.71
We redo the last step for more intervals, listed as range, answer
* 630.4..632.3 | 18.54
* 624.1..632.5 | 19.33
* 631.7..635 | 18.6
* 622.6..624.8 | 19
